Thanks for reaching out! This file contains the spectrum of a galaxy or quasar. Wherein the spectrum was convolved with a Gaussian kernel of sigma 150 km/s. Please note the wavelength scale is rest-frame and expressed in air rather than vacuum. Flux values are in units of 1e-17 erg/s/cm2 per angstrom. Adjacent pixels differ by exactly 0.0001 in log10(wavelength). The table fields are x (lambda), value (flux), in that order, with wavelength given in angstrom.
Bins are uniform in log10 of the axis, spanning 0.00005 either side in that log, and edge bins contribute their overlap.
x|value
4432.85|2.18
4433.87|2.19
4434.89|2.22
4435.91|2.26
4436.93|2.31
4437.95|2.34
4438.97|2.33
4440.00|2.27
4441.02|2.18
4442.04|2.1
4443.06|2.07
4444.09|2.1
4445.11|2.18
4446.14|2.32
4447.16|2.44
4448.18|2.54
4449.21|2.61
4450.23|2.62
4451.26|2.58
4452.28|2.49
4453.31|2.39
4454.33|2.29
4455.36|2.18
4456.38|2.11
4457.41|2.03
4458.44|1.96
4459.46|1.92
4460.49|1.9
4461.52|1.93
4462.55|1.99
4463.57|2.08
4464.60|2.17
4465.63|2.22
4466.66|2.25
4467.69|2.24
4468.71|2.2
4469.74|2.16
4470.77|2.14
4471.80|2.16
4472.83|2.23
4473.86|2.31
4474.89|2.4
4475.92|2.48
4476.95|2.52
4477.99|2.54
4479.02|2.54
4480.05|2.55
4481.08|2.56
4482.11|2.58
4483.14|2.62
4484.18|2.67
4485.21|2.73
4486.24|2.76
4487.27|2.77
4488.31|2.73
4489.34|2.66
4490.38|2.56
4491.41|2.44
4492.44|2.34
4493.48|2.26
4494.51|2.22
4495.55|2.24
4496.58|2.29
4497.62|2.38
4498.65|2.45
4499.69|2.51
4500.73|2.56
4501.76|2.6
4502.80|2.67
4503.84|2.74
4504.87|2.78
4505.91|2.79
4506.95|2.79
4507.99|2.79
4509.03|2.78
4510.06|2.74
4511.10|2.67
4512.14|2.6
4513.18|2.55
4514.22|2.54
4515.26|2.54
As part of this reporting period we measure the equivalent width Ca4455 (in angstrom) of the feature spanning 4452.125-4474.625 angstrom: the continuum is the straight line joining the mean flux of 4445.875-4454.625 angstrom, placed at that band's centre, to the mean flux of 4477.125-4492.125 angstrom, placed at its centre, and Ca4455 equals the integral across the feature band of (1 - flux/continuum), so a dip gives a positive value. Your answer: 3.4 angstrom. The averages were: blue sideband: 2.49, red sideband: 2.62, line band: 2.15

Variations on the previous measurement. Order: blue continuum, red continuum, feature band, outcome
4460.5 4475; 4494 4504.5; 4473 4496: -1.9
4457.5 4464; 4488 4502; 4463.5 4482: -1.7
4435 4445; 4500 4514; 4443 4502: 2.1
